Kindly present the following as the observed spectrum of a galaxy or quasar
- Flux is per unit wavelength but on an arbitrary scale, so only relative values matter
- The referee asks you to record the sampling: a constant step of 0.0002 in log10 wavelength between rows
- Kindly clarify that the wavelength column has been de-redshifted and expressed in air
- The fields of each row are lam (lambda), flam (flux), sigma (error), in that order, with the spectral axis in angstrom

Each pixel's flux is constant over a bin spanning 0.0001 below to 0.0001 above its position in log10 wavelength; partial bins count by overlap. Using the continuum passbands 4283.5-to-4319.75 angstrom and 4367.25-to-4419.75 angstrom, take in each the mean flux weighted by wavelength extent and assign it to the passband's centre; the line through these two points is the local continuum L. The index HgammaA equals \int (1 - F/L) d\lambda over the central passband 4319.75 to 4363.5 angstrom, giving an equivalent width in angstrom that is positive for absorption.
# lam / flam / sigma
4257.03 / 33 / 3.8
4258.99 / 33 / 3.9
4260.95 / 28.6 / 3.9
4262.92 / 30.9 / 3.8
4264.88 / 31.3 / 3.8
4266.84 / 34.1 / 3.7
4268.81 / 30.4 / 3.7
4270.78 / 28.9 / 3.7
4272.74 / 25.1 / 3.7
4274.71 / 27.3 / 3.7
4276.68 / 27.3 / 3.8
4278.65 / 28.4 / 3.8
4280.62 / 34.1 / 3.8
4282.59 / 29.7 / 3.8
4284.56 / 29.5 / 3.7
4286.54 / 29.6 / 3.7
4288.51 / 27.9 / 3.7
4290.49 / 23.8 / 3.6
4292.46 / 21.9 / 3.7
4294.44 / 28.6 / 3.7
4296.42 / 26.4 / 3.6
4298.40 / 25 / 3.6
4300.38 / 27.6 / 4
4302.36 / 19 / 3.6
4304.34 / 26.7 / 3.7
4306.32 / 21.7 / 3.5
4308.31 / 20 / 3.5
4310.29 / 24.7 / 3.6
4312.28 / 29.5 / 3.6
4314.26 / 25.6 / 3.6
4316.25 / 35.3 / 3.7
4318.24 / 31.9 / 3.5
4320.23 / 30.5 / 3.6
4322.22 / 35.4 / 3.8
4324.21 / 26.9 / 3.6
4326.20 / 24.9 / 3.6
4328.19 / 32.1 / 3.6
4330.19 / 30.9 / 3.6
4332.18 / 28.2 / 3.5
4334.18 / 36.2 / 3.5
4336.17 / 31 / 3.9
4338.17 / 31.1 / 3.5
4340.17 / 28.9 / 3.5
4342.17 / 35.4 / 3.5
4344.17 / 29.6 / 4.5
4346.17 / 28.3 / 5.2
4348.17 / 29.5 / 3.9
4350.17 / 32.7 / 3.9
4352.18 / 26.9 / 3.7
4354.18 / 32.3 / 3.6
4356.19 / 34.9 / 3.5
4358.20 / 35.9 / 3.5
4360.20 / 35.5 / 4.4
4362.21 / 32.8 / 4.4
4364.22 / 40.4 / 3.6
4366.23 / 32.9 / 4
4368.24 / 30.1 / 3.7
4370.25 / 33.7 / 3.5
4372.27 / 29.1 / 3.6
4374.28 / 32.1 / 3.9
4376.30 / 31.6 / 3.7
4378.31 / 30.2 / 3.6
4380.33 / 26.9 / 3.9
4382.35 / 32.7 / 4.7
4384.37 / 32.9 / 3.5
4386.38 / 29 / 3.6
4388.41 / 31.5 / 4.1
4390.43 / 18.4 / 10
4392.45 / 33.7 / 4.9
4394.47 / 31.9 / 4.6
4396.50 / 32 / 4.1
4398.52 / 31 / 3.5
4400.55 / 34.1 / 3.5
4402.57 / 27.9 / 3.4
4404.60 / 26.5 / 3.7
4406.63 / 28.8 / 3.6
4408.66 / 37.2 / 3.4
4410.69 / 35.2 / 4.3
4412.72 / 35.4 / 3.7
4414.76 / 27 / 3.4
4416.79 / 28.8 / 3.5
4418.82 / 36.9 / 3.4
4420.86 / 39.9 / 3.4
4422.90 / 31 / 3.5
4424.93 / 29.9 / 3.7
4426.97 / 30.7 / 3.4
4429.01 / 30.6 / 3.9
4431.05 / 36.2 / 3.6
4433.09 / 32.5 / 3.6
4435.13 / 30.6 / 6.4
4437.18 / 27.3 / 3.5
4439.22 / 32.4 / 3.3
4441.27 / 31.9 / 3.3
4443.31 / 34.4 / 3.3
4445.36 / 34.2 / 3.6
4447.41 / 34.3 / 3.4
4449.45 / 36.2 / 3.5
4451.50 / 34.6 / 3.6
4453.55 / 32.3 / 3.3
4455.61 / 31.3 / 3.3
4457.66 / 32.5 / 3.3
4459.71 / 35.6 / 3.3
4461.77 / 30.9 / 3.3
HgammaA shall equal -4.7 angstrom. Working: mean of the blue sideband 26.4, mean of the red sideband 30.9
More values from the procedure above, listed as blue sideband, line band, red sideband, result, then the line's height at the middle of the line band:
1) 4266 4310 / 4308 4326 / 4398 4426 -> -0.6 angstrom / 28.1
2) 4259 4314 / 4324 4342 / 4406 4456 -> -0.8 angstrom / 29.2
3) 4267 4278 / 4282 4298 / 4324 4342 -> 1.0 angstrom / 28.9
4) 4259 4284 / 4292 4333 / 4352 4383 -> 4.8 angstrom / 31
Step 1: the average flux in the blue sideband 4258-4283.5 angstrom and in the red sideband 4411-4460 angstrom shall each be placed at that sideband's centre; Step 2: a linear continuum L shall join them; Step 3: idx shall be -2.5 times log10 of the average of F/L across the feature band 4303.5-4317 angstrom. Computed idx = 0.176 mag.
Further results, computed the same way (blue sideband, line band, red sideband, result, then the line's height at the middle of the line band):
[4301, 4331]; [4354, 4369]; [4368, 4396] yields -0.17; 29.5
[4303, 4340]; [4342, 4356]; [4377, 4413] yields -0.04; 29.6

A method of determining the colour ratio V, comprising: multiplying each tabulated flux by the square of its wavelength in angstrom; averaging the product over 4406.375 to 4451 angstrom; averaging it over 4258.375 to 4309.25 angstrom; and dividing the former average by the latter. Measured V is 1.3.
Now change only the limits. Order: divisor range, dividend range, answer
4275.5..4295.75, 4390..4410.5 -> 1.15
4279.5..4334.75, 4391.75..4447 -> 1.21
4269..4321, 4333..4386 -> 1.21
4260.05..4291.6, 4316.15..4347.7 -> 1.09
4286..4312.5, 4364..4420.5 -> 1.31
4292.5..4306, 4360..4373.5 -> 1.37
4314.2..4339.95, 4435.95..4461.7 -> 1.13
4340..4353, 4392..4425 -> 1.09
